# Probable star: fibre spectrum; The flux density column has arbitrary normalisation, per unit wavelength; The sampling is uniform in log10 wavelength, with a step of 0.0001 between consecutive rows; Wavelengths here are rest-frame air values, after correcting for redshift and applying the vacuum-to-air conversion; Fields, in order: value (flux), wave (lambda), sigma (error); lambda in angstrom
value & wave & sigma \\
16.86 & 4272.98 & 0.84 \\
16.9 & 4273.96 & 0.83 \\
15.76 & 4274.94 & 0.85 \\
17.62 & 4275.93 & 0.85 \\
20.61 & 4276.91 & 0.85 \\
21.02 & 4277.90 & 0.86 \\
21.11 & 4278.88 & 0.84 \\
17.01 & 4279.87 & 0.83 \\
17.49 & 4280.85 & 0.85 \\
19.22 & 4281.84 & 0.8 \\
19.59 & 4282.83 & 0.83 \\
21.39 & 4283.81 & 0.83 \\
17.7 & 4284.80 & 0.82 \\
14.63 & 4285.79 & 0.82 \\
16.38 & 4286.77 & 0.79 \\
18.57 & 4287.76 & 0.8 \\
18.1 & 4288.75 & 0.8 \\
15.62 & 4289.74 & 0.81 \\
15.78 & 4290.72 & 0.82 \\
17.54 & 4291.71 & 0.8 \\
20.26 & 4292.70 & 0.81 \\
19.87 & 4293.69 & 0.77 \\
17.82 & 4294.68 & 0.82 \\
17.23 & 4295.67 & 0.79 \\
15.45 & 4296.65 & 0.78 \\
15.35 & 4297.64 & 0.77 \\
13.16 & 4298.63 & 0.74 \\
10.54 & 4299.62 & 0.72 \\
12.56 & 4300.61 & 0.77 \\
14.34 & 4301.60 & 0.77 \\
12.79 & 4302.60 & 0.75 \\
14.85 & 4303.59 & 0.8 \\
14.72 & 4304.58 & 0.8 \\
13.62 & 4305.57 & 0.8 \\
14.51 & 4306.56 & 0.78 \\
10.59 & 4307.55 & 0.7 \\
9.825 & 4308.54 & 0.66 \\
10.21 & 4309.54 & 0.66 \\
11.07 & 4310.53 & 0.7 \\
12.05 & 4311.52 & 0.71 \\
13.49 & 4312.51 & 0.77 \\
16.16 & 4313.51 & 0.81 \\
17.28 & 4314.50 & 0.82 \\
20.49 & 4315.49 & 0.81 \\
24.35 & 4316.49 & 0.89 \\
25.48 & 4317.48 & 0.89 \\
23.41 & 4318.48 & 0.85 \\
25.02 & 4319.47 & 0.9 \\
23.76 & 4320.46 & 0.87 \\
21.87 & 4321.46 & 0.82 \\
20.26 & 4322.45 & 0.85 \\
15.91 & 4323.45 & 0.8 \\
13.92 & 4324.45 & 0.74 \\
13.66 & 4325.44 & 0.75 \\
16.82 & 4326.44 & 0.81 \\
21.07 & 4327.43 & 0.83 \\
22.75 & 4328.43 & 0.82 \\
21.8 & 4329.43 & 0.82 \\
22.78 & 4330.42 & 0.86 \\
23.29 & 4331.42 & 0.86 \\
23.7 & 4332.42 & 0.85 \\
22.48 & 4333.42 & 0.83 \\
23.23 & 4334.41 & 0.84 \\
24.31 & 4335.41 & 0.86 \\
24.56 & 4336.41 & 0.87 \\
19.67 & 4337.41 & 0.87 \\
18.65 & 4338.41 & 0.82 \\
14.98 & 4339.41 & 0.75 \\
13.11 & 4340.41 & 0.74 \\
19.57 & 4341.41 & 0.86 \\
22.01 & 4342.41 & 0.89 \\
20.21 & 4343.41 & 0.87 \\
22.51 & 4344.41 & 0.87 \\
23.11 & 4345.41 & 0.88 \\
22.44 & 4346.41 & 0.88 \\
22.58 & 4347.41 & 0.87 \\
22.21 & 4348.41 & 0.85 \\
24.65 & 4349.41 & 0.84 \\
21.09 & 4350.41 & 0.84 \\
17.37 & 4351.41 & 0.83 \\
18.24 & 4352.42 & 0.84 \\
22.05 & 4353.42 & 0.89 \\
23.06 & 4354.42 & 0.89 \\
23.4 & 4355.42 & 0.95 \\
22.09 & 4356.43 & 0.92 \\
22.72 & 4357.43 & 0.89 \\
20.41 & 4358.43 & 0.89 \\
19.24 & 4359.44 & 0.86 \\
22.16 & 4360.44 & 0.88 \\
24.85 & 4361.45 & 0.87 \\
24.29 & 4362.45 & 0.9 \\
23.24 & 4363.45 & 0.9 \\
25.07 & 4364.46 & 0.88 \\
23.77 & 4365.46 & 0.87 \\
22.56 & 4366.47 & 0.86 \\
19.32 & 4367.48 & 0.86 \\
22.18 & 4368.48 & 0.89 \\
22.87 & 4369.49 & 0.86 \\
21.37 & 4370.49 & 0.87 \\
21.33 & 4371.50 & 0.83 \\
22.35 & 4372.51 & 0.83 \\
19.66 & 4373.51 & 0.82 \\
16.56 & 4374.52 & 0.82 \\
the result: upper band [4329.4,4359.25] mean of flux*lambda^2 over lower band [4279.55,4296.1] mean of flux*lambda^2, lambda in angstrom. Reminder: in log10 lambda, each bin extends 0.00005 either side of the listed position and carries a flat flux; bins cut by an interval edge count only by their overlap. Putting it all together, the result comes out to 1.23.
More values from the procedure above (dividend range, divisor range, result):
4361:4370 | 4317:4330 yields 1.15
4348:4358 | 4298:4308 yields 1.68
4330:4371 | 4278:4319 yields 1.36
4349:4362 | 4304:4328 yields 1.29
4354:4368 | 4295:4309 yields 1.71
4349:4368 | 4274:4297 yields 1.26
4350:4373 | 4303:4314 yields 1.75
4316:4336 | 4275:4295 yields 1.20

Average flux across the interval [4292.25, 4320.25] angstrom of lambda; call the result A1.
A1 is 16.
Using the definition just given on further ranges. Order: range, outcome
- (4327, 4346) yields 21.3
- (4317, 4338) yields 21.4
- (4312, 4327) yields 19.5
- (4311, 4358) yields 20.6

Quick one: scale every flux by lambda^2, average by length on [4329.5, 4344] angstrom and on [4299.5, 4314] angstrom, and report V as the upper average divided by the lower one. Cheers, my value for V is 1.7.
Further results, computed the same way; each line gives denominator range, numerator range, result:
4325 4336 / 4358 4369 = 1.06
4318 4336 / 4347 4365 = 1.06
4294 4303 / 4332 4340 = 1.50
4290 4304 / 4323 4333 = 1.28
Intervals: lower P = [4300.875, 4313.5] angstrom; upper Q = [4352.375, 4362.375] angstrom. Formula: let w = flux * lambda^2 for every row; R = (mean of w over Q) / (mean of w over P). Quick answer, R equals 1.77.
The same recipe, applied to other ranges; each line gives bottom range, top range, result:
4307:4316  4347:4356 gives 1.63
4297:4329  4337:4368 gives 1.32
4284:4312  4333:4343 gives 1.38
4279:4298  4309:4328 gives 1.04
